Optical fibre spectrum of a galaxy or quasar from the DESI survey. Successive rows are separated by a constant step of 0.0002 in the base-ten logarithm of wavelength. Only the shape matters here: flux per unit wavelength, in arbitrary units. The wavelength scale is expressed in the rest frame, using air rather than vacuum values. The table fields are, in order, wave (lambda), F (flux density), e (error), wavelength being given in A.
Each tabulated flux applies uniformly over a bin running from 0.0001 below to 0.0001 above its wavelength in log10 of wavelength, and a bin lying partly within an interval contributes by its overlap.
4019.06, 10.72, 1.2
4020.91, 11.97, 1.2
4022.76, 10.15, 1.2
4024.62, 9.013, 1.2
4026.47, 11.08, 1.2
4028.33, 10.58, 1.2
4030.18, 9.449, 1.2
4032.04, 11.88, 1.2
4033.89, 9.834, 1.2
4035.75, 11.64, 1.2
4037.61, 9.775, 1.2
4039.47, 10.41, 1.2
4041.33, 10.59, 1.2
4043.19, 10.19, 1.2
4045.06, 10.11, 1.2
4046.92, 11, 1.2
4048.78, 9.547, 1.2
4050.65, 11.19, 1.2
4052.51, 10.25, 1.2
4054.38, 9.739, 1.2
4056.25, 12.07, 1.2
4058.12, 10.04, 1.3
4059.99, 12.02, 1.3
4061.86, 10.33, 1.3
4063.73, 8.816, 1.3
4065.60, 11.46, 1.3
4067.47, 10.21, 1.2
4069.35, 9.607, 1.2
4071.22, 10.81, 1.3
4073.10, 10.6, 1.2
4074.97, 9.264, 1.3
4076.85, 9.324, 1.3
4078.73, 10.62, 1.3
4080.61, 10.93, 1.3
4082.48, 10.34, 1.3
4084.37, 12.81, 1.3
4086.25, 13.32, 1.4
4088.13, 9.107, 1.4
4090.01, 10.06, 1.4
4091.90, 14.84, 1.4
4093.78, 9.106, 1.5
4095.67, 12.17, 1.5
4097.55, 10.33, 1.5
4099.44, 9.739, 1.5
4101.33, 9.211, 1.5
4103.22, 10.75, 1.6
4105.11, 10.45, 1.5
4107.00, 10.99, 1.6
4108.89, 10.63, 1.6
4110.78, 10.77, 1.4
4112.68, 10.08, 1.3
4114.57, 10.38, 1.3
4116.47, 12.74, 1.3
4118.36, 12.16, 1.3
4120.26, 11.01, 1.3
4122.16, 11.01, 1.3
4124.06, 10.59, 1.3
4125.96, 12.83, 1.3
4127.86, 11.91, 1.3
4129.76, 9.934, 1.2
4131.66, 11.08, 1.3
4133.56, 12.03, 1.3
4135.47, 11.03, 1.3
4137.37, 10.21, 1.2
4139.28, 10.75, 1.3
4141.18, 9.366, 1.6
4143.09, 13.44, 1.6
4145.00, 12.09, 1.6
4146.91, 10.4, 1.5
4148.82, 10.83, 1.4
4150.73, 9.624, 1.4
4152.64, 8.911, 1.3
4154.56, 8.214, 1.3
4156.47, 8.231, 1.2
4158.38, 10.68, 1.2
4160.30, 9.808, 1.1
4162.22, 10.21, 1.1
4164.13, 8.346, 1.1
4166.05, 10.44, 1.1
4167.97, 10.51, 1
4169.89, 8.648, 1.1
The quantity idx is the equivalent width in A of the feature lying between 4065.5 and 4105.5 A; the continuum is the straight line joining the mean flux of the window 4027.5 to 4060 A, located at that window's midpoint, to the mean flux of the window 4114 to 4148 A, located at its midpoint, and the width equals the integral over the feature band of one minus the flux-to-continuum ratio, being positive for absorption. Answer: 0.8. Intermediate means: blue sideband 10.5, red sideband 11.3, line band 10.7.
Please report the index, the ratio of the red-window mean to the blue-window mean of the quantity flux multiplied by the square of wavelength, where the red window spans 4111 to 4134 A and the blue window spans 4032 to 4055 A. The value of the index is 1.12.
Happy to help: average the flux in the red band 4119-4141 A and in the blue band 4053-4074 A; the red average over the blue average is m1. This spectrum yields 1.05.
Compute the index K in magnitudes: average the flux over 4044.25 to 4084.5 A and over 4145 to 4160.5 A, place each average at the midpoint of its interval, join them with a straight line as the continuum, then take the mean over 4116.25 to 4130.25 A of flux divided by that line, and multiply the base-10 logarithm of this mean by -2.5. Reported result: -0.156 mag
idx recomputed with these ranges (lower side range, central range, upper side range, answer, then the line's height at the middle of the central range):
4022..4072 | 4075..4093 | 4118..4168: -1.1 A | 10.5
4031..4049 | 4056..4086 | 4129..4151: 0.1 A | 10.7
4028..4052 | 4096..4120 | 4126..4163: -0.5 A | 10.5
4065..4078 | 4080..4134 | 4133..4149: -2.2 A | 10.6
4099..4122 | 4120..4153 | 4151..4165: -3.5 A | 9.93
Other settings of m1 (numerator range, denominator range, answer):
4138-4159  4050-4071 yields 0.97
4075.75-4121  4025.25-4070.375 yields 1.04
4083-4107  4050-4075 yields 1.05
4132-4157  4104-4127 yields 0.94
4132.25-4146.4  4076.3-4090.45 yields 1.03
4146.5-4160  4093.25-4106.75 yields 0.92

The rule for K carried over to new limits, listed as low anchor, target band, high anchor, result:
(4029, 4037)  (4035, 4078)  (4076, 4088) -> 0.050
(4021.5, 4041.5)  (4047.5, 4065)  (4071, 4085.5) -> 0.005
